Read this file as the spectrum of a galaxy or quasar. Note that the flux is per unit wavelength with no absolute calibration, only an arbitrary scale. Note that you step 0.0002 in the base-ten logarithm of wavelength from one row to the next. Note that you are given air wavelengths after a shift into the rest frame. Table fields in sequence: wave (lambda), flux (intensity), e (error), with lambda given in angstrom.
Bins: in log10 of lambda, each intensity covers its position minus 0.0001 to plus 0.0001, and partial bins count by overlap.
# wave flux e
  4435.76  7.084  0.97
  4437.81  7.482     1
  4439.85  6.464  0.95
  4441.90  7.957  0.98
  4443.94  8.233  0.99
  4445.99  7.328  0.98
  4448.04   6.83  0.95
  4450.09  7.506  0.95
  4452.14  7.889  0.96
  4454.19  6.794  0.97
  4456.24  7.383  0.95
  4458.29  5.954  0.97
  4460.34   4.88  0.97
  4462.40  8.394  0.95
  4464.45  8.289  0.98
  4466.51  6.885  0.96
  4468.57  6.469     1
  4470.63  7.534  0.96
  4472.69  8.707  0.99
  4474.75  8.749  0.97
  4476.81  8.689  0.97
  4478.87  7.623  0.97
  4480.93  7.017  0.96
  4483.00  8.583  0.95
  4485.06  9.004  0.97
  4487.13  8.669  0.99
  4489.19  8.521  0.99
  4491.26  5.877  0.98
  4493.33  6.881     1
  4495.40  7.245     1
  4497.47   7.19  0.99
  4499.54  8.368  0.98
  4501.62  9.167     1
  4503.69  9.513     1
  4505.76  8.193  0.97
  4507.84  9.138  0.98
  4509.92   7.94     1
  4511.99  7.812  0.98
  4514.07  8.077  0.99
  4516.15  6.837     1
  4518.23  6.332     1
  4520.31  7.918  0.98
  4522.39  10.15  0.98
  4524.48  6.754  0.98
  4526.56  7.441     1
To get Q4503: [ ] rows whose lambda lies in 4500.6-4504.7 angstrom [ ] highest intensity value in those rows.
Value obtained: 9.513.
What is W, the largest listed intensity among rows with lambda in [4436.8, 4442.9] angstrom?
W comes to 7.957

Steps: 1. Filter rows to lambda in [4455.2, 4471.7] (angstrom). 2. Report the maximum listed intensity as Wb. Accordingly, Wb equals 8.394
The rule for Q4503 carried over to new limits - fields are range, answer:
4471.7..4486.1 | 9.004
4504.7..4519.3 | 9.138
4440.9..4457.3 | 8.233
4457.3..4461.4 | 5.954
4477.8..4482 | 7.623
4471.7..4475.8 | 8.749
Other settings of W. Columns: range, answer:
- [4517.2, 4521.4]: 7.918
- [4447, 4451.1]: 7.506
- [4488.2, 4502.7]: 9.167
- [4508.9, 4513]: 7.94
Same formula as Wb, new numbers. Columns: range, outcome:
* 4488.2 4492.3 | 8.521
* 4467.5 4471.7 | 7.534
